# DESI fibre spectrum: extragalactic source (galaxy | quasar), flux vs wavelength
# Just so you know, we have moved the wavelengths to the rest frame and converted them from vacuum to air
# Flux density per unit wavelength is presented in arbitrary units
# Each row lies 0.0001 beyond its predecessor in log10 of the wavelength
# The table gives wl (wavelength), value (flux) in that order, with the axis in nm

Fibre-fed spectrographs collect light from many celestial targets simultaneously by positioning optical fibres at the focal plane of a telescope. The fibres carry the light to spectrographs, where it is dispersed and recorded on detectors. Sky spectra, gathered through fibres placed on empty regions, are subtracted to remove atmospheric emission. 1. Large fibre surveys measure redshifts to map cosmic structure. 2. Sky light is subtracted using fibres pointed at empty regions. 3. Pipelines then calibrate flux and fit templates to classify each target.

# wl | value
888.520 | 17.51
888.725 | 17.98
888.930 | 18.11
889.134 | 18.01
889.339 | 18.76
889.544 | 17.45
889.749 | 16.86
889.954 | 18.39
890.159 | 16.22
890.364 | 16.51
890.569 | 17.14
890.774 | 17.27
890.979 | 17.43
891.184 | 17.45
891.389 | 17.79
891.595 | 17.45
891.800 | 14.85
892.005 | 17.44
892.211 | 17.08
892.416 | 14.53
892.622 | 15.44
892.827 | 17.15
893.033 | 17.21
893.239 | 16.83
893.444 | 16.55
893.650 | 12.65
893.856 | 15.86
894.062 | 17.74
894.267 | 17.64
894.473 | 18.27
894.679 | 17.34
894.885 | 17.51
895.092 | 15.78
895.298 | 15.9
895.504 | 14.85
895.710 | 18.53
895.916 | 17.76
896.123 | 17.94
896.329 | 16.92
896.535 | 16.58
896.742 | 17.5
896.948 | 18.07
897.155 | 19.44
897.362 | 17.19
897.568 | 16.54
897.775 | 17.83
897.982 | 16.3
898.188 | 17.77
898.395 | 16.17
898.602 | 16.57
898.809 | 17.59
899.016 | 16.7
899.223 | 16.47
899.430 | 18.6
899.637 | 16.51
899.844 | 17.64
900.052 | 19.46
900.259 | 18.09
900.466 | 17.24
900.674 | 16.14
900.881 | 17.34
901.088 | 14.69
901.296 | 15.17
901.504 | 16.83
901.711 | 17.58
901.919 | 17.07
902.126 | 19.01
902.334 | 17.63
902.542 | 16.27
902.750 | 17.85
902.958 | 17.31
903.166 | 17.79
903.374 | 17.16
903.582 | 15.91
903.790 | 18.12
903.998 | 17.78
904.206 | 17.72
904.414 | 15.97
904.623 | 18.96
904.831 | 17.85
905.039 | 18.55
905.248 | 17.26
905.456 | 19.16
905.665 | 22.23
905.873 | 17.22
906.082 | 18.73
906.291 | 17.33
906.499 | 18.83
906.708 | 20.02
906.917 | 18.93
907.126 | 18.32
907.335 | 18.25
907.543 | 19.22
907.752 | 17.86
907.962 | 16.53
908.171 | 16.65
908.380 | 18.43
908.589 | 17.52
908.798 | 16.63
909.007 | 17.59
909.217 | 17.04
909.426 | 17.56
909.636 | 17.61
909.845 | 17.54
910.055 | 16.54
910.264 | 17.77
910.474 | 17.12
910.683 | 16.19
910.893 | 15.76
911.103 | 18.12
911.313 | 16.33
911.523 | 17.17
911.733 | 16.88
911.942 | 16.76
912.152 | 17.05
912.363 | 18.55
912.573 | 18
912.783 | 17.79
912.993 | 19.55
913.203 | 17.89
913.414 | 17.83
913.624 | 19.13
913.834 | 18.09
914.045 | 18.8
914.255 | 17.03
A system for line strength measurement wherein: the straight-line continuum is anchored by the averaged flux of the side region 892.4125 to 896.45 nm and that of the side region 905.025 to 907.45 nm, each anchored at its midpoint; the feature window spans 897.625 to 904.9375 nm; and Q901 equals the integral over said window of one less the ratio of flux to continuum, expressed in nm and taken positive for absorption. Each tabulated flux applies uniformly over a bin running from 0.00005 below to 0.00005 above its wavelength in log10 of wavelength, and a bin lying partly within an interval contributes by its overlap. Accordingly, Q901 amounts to 0.26 nm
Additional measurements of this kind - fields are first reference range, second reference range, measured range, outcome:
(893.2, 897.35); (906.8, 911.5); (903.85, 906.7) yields -0.17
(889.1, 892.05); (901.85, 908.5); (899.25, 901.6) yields 0.09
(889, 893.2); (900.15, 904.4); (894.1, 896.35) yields -0.01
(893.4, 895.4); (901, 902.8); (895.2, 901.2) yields -0.17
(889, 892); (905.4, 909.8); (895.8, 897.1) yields 0.00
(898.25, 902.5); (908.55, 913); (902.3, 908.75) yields -0.29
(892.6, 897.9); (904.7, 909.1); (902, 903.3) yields 0.01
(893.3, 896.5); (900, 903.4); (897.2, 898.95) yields -0.01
